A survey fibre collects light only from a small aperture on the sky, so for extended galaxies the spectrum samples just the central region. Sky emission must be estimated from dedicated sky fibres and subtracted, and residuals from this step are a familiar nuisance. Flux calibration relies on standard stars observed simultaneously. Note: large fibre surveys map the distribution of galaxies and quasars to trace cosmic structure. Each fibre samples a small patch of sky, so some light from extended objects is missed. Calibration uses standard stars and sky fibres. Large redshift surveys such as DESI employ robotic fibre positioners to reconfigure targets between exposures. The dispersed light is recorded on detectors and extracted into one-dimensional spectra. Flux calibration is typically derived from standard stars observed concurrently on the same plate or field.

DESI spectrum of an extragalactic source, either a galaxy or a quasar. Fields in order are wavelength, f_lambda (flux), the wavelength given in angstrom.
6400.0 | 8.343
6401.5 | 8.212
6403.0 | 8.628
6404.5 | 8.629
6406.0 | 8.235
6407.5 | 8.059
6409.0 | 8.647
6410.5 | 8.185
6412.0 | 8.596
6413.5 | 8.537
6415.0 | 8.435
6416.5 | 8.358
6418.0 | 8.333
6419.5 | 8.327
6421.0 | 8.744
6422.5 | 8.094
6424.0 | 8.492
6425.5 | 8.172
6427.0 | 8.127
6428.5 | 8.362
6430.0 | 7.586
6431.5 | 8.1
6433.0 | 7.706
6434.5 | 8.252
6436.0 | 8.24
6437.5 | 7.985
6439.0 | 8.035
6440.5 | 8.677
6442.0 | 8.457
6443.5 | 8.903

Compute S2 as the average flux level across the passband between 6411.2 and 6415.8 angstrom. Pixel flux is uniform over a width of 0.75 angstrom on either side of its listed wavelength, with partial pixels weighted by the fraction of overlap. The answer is 8.52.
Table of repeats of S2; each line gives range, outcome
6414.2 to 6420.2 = 8.37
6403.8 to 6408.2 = 8.31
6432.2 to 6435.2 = 7.98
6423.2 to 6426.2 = 8.33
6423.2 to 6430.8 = 8.15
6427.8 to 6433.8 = 7.94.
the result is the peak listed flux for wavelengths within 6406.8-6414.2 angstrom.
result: 8.647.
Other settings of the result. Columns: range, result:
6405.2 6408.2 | 8.235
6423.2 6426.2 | 8.492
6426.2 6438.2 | 8.362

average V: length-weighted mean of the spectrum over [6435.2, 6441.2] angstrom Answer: 8.23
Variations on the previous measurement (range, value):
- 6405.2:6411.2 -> 8.29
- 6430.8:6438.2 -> 8.06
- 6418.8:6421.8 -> 8.53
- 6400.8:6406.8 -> 8.42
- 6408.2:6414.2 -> 8.49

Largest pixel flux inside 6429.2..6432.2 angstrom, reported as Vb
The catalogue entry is 8.1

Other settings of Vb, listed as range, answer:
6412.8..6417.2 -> 8.537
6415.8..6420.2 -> 8.358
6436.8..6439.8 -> 8.035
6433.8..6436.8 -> 8.252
